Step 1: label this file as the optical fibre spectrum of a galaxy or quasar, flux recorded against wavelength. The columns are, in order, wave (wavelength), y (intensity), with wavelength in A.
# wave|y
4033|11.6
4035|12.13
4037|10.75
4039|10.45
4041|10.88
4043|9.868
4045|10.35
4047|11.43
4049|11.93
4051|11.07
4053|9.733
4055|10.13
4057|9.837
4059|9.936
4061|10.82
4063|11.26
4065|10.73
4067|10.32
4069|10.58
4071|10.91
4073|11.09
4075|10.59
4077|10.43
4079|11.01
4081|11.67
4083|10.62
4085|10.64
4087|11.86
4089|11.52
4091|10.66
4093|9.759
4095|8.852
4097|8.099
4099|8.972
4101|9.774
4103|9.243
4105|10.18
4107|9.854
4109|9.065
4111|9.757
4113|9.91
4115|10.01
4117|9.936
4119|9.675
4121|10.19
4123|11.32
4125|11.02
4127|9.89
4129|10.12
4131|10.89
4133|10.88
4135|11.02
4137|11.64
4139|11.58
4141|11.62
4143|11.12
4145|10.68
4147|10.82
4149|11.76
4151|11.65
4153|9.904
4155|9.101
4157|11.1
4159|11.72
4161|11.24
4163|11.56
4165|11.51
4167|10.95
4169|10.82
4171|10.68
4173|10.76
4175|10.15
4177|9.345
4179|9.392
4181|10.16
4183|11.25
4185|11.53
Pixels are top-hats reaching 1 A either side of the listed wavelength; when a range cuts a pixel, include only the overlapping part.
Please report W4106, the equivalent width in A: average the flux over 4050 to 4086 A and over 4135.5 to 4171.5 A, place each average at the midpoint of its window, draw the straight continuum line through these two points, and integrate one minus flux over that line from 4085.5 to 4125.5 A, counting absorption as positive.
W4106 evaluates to 3.1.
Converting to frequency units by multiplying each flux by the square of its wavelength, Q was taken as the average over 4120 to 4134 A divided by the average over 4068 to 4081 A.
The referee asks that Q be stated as 1.0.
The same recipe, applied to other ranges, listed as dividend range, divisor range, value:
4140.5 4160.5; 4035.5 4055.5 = 1.08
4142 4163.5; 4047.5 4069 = 1.08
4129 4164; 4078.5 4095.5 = 1.06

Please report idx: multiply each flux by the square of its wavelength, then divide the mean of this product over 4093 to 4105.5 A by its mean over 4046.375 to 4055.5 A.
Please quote 0.87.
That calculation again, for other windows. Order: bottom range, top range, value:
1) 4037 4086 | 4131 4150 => 1.09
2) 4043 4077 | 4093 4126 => 0.94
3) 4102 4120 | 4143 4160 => 1.14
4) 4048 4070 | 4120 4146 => 1.07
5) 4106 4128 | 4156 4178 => 1.11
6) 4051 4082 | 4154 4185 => 1.06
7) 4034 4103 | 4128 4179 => 1.08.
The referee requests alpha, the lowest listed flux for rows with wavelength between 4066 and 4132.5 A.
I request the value 8.099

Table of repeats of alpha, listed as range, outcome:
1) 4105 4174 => 9.065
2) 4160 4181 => 9.345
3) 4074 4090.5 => 10.43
